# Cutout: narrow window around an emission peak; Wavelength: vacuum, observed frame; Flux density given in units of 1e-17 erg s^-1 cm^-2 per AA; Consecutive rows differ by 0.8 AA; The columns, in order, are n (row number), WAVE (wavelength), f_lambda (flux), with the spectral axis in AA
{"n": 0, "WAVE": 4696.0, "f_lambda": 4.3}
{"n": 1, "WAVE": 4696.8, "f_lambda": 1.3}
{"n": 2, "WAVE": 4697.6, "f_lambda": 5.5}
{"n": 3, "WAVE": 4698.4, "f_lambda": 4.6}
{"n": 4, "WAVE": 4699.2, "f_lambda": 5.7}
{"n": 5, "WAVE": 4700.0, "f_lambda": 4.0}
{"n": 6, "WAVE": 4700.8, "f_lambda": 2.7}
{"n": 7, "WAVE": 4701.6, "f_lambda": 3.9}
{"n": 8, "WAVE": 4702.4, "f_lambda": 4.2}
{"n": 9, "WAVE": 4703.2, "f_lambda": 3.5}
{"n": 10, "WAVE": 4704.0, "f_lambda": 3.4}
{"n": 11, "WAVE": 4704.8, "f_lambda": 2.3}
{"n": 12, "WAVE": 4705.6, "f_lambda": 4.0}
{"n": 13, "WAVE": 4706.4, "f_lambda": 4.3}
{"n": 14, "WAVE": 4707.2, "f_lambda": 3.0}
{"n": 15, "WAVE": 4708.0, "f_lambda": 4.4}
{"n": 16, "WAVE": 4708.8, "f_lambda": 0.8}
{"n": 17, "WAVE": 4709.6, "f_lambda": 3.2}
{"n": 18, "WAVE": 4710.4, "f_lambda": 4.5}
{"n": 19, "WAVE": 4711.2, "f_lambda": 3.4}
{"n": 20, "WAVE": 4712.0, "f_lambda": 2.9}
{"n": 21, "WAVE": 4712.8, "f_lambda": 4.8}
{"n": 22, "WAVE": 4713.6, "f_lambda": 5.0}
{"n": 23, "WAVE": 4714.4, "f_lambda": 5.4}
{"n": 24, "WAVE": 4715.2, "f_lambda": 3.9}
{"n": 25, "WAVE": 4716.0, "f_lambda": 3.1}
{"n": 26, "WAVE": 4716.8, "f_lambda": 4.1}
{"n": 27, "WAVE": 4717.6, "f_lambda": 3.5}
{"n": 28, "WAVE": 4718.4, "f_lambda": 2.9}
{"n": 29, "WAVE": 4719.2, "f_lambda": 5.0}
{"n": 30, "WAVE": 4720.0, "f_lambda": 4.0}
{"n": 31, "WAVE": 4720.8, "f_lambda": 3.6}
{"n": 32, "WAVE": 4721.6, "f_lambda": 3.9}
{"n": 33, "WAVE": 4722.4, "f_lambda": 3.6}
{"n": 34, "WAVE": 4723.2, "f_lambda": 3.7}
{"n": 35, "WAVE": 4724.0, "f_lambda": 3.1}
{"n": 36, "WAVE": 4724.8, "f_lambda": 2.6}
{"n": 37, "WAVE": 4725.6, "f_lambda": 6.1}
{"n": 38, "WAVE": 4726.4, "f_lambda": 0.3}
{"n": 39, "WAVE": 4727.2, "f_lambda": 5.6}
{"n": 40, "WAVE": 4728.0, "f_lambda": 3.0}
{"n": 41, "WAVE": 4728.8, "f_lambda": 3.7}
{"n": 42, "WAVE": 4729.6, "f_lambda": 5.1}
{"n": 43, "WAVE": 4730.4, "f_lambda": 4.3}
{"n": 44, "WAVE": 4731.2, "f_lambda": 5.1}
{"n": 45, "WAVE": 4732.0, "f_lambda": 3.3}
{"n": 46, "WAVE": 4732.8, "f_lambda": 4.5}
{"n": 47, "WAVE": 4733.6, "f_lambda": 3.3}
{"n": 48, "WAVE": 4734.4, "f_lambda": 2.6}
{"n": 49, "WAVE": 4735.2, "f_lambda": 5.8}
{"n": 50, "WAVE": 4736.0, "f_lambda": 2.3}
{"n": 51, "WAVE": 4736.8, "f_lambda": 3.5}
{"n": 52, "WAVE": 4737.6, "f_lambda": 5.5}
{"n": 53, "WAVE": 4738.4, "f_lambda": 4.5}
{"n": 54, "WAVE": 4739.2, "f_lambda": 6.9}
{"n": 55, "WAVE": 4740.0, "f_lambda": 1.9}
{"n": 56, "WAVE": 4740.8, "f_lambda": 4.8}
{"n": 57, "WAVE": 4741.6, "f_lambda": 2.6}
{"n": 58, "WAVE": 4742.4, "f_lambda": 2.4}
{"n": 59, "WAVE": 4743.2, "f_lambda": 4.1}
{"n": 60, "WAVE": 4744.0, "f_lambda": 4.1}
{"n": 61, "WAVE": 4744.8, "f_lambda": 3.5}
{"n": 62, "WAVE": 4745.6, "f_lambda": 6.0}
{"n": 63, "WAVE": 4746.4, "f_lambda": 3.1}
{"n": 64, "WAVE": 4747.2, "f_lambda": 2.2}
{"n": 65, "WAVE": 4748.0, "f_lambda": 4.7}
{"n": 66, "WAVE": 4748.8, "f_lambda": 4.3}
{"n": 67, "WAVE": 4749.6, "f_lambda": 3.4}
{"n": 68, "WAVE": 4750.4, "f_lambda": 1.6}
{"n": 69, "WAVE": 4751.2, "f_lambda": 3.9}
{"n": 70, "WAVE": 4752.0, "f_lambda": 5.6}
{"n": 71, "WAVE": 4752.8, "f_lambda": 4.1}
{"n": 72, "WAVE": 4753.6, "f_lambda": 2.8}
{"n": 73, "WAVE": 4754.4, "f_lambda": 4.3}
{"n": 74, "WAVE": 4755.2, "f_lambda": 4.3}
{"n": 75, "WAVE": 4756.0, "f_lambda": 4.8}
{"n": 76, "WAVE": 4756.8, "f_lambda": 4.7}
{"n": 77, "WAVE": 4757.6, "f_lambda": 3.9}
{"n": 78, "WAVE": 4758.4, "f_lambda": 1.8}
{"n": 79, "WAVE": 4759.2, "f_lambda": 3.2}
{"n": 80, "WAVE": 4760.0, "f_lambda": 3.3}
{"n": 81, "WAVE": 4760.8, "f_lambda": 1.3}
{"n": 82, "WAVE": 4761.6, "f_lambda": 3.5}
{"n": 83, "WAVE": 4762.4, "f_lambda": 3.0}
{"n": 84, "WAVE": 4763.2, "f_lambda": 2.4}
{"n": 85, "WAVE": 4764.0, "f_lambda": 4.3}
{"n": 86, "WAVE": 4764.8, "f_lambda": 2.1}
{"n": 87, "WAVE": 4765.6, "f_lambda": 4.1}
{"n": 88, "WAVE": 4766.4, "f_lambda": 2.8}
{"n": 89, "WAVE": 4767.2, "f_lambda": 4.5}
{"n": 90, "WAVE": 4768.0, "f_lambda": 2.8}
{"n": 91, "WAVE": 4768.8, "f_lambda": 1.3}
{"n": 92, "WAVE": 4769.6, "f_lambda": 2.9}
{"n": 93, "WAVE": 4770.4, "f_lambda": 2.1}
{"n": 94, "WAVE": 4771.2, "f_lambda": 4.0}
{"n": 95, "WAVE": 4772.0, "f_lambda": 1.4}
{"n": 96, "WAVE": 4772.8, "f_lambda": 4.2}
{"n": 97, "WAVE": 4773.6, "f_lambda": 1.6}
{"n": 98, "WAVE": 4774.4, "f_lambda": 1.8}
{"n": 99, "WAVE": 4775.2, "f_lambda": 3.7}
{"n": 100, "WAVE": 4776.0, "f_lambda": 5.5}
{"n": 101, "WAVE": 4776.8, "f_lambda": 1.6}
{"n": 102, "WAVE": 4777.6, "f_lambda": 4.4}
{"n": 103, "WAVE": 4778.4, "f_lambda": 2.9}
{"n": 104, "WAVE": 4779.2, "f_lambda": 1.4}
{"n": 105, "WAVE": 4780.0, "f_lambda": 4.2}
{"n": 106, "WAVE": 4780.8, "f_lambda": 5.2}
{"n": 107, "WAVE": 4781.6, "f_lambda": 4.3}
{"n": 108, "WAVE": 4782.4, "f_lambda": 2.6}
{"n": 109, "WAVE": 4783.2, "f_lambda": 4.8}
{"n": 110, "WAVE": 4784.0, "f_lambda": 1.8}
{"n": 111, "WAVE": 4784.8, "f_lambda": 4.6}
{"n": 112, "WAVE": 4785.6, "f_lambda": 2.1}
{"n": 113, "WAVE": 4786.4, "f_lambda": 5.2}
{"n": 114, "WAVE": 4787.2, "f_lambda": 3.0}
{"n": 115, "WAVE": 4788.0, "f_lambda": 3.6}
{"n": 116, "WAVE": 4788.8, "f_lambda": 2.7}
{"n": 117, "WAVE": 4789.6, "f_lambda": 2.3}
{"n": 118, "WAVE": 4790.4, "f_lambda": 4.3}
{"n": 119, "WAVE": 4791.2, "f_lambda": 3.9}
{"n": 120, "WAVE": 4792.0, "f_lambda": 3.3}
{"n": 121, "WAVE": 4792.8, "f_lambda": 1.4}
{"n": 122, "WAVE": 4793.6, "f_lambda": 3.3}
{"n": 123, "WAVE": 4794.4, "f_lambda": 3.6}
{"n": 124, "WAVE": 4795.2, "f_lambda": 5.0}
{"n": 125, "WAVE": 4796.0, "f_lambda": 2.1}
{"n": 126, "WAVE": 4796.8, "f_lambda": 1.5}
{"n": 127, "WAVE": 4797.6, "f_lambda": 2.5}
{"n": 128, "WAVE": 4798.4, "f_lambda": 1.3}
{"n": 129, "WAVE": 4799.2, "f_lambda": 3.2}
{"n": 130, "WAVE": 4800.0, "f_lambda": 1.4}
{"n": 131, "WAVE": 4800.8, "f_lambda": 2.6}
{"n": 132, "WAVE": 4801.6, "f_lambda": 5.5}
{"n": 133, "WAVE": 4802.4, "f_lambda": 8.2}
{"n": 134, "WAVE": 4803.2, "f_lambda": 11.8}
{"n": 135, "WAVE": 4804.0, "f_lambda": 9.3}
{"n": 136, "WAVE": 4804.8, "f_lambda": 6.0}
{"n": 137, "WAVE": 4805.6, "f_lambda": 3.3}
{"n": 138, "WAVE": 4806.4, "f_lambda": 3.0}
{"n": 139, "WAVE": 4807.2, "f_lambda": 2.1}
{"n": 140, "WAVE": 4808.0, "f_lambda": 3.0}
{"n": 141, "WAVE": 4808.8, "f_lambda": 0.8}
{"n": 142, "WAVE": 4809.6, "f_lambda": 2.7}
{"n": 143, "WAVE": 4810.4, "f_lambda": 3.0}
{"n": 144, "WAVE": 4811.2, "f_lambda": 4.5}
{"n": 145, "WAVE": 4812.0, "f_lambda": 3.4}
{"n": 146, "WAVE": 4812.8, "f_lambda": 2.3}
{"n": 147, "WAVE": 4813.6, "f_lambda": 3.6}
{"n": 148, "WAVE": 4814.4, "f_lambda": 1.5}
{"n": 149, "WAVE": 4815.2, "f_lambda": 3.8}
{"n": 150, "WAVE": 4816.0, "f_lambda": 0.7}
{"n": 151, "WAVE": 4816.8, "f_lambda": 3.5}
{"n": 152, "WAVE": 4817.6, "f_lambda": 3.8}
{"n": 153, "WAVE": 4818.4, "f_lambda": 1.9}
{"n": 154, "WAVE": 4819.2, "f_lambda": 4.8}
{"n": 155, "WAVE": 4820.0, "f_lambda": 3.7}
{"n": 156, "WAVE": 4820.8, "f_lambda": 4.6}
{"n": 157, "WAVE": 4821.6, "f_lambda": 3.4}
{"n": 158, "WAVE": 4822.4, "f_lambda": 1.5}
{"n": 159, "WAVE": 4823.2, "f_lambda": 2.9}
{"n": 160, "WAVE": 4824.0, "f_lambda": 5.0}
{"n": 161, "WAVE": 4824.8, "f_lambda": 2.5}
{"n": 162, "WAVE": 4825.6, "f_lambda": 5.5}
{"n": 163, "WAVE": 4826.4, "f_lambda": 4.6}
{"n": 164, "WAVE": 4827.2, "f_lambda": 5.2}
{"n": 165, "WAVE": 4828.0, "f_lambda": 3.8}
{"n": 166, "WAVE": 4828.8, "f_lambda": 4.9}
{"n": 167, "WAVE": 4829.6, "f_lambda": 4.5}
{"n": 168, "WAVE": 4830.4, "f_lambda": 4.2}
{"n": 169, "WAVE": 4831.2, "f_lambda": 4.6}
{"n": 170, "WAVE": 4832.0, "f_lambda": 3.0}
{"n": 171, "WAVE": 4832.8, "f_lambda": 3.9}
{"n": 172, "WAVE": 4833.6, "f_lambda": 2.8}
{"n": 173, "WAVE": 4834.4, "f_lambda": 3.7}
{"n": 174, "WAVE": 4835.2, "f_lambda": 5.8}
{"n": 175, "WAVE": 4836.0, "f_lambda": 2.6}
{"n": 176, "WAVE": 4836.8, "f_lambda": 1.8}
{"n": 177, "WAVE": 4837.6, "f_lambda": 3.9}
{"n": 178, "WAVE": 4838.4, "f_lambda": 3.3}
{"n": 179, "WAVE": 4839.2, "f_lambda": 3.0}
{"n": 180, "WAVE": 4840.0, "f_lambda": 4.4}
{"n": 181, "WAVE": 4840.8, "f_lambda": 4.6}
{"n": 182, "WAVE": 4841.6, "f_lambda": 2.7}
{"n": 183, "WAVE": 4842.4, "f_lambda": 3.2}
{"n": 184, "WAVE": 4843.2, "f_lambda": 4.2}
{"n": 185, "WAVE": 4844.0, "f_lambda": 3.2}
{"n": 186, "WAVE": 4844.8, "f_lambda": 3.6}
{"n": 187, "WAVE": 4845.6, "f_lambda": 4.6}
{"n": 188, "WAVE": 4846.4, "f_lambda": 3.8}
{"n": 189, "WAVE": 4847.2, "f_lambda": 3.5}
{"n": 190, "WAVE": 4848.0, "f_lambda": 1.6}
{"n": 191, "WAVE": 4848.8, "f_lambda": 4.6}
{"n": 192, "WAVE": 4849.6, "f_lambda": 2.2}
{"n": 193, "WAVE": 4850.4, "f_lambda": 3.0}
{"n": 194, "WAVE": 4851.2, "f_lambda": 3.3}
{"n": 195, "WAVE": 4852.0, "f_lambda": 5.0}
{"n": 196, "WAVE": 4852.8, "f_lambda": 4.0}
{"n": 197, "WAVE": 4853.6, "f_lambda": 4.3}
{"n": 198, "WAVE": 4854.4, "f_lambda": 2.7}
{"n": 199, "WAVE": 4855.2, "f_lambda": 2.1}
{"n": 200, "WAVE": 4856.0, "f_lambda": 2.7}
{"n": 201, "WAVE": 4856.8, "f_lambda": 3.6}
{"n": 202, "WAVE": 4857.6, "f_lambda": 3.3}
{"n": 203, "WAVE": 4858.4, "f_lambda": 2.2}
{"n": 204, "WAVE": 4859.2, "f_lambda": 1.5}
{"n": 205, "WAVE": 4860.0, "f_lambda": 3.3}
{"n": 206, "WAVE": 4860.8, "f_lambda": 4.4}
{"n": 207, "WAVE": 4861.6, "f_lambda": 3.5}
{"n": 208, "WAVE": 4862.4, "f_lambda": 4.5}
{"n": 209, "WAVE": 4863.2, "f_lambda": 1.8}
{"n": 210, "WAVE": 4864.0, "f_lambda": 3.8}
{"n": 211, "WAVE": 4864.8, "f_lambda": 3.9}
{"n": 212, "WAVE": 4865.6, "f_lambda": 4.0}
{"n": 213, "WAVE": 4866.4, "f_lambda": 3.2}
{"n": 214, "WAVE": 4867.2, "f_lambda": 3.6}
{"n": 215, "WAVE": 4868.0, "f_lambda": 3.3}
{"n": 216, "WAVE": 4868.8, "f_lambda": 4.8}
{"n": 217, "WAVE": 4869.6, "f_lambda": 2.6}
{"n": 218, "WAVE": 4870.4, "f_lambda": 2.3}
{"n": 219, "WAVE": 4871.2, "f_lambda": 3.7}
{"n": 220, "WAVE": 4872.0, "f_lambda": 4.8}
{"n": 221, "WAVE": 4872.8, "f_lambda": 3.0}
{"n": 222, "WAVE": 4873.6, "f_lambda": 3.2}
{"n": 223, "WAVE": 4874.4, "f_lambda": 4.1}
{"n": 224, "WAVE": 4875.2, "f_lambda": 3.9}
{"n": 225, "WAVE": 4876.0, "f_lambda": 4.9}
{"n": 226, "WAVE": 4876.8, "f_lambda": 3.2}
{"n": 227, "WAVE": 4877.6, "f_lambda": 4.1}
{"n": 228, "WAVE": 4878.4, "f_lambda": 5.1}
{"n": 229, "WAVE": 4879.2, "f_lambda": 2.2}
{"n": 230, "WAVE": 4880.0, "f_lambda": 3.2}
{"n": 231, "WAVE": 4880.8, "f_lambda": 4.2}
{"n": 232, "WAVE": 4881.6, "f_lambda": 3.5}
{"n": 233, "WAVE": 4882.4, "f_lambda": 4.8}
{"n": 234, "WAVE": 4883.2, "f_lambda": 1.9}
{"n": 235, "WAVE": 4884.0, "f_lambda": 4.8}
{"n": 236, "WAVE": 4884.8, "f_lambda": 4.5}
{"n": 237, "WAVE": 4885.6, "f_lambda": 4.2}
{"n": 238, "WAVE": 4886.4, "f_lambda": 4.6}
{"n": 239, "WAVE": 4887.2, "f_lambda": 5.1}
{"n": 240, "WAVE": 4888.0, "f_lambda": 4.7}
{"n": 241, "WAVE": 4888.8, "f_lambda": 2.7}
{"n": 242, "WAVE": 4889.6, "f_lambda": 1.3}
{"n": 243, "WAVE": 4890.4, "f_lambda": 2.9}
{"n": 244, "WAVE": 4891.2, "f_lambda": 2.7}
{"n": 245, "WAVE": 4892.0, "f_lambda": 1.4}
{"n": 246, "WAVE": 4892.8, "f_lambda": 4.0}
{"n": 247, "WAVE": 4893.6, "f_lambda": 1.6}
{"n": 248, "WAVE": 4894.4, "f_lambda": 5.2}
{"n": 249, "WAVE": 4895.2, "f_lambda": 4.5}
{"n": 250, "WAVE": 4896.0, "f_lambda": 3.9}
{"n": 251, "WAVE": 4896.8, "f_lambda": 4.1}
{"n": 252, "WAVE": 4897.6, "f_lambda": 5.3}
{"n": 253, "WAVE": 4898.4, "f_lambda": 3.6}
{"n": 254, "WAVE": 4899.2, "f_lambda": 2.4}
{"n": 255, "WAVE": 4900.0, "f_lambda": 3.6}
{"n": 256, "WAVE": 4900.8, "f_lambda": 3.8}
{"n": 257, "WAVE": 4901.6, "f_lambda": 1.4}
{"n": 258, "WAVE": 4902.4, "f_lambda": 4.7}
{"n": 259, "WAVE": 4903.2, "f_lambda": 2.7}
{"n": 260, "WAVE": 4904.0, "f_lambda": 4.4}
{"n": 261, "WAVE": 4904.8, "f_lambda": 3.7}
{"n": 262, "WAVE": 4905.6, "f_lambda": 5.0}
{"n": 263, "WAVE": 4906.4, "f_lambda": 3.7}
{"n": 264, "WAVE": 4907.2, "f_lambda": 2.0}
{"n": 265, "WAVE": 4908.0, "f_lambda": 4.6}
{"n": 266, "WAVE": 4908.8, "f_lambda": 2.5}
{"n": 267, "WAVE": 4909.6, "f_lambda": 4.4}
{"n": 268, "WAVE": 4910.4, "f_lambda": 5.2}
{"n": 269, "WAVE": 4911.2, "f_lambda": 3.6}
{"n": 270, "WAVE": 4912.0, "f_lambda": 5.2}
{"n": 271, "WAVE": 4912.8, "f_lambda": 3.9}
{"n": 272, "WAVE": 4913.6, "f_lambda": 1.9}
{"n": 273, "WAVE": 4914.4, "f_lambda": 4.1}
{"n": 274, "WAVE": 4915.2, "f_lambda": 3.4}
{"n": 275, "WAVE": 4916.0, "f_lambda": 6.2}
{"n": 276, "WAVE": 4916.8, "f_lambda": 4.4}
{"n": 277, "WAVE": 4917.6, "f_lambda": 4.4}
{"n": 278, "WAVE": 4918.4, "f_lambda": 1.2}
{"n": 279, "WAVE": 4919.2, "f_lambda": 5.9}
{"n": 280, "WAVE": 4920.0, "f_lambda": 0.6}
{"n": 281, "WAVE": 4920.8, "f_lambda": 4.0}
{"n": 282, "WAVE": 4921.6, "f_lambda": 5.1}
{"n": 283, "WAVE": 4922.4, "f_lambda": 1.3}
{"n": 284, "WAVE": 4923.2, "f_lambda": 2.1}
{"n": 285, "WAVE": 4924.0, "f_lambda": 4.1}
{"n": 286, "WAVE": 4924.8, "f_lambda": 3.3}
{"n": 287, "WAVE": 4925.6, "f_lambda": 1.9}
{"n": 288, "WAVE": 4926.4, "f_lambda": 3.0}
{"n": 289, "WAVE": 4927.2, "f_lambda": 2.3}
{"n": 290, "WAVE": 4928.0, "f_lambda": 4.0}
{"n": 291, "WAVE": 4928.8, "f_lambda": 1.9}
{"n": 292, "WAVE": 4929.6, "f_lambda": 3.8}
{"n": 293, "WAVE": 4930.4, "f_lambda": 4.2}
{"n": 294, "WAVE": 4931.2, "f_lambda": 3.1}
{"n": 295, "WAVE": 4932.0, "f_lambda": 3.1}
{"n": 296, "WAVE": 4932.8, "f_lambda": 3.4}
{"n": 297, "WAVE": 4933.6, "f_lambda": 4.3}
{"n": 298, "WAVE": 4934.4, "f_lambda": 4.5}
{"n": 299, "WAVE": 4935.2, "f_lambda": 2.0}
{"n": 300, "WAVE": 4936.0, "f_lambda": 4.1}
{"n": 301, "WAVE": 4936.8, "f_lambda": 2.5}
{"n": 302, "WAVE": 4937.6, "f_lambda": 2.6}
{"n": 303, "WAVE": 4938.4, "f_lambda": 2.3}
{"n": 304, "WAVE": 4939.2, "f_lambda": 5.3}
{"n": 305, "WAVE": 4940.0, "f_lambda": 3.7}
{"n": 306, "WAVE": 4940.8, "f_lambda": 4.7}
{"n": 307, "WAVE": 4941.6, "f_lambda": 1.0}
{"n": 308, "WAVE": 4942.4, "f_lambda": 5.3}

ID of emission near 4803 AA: H-gamma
